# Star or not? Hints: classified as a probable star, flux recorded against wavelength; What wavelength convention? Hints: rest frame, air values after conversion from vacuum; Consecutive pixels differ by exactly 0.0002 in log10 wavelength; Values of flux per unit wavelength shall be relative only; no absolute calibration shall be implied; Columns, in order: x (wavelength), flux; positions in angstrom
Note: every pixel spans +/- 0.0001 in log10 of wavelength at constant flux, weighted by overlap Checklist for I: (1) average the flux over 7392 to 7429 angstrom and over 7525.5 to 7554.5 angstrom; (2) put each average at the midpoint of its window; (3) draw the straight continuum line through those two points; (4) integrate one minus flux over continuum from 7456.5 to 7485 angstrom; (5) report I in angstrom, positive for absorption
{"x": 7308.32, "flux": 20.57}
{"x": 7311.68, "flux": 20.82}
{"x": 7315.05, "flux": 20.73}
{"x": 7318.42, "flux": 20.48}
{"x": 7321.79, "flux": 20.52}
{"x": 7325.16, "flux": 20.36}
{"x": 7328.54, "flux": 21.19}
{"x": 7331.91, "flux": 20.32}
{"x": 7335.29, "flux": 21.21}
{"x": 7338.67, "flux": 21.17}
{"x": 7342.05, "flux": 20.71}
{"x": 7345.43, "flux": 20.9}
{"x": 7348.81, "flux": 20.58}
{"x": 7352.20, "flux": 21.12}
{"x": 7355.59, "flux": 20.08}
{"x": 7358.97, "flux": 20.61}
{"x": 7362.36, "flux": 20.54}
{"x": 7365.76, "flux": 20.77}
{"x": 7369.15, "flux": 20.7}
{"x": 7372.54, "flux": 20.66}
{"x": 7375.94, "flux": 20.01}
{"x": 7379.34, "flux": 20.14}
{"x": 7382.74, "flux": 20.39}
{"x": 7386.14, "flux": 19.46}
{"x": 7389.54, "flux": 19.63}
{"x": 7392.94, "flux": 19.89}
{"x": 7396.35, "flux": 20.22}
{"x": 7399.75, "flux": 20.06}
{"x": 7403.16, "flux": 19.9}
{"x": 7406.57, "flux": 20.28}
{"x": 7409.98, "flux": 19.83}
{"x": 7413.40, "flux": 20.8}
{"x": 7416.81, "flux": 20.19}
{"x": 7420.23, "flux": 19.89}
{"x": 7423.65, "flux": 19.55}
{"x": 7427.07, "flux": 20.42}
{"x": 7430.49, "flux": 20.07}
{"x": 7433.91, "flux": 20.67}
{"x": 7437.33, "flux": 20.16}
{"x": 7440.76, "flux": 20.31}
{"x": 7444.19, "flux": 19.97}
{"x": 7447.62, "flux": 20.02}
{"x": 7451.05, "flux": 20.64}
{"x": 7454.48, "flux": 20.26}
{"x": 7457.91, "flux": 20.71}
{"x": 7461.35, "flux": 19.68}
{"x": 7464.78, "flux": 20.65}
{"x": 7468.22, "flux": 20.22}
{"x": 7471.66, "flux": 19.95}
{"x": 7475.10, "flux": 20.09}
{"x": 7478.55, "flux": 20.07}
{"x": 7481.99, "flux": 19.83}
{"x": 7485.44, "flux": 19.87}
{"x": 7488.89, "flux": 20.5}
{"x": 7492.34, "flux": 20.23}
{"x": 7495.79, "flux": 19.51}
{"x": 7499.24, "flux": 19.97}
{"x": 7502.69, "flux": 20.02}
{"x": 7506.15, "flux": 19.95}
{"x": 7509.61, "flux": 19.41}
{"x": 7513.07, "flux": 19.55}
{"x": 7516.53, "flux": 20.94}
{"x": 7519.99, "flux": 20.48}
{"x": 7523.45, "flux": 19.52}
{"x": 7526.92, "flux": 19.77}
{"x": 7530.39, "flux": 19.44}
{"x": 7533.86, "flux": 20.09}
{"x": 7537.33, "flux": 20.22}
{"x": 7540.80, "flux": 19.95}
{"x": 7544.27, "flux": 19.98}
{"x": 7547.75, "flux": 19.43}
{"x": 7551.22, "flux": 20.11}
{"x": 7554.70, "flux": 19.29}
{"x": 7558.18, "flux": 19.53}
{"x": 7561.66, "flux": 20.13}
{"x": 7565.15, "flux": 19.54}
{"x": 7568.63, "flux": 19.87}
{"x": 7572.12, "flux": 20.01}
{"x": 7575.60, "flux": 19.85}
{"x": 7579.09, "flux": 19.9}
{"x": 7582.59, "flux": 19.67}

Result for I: -0.2 angstrom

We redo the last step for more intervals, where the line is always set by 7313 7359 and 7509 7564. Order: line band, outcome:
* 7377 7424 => 1.0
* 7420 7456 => 0.2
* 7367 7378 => 0.1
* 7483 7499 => 0.0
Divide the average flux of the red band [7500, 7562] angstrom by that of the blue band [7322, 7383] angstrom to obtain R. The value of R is 1.0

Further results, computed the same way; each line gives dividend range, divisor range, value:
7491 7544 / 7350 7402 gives 0.98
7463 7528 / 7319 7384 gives 0.97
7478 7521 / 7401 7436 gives 0.99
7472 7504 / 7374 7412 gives 1.00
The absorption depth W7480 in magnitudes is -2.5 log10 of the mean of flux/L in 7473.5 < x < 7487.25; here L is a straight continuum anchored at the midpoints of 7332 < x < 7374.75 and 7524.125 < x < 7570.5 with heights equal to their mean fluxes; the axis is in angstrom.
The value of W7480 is 0.01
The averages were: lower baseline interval 20.7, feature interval 20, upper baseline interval 19.8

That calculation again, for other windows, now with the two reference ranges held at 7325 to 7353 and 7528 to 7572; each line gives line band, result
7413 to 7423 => 0.017 mag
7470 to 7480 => 0.008 mag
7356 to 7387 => 0.017 mag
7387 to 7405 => 0.034 mag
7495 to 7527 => 0.004 mag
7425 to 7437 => 0.003 mag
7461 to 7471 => -0.001 mag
